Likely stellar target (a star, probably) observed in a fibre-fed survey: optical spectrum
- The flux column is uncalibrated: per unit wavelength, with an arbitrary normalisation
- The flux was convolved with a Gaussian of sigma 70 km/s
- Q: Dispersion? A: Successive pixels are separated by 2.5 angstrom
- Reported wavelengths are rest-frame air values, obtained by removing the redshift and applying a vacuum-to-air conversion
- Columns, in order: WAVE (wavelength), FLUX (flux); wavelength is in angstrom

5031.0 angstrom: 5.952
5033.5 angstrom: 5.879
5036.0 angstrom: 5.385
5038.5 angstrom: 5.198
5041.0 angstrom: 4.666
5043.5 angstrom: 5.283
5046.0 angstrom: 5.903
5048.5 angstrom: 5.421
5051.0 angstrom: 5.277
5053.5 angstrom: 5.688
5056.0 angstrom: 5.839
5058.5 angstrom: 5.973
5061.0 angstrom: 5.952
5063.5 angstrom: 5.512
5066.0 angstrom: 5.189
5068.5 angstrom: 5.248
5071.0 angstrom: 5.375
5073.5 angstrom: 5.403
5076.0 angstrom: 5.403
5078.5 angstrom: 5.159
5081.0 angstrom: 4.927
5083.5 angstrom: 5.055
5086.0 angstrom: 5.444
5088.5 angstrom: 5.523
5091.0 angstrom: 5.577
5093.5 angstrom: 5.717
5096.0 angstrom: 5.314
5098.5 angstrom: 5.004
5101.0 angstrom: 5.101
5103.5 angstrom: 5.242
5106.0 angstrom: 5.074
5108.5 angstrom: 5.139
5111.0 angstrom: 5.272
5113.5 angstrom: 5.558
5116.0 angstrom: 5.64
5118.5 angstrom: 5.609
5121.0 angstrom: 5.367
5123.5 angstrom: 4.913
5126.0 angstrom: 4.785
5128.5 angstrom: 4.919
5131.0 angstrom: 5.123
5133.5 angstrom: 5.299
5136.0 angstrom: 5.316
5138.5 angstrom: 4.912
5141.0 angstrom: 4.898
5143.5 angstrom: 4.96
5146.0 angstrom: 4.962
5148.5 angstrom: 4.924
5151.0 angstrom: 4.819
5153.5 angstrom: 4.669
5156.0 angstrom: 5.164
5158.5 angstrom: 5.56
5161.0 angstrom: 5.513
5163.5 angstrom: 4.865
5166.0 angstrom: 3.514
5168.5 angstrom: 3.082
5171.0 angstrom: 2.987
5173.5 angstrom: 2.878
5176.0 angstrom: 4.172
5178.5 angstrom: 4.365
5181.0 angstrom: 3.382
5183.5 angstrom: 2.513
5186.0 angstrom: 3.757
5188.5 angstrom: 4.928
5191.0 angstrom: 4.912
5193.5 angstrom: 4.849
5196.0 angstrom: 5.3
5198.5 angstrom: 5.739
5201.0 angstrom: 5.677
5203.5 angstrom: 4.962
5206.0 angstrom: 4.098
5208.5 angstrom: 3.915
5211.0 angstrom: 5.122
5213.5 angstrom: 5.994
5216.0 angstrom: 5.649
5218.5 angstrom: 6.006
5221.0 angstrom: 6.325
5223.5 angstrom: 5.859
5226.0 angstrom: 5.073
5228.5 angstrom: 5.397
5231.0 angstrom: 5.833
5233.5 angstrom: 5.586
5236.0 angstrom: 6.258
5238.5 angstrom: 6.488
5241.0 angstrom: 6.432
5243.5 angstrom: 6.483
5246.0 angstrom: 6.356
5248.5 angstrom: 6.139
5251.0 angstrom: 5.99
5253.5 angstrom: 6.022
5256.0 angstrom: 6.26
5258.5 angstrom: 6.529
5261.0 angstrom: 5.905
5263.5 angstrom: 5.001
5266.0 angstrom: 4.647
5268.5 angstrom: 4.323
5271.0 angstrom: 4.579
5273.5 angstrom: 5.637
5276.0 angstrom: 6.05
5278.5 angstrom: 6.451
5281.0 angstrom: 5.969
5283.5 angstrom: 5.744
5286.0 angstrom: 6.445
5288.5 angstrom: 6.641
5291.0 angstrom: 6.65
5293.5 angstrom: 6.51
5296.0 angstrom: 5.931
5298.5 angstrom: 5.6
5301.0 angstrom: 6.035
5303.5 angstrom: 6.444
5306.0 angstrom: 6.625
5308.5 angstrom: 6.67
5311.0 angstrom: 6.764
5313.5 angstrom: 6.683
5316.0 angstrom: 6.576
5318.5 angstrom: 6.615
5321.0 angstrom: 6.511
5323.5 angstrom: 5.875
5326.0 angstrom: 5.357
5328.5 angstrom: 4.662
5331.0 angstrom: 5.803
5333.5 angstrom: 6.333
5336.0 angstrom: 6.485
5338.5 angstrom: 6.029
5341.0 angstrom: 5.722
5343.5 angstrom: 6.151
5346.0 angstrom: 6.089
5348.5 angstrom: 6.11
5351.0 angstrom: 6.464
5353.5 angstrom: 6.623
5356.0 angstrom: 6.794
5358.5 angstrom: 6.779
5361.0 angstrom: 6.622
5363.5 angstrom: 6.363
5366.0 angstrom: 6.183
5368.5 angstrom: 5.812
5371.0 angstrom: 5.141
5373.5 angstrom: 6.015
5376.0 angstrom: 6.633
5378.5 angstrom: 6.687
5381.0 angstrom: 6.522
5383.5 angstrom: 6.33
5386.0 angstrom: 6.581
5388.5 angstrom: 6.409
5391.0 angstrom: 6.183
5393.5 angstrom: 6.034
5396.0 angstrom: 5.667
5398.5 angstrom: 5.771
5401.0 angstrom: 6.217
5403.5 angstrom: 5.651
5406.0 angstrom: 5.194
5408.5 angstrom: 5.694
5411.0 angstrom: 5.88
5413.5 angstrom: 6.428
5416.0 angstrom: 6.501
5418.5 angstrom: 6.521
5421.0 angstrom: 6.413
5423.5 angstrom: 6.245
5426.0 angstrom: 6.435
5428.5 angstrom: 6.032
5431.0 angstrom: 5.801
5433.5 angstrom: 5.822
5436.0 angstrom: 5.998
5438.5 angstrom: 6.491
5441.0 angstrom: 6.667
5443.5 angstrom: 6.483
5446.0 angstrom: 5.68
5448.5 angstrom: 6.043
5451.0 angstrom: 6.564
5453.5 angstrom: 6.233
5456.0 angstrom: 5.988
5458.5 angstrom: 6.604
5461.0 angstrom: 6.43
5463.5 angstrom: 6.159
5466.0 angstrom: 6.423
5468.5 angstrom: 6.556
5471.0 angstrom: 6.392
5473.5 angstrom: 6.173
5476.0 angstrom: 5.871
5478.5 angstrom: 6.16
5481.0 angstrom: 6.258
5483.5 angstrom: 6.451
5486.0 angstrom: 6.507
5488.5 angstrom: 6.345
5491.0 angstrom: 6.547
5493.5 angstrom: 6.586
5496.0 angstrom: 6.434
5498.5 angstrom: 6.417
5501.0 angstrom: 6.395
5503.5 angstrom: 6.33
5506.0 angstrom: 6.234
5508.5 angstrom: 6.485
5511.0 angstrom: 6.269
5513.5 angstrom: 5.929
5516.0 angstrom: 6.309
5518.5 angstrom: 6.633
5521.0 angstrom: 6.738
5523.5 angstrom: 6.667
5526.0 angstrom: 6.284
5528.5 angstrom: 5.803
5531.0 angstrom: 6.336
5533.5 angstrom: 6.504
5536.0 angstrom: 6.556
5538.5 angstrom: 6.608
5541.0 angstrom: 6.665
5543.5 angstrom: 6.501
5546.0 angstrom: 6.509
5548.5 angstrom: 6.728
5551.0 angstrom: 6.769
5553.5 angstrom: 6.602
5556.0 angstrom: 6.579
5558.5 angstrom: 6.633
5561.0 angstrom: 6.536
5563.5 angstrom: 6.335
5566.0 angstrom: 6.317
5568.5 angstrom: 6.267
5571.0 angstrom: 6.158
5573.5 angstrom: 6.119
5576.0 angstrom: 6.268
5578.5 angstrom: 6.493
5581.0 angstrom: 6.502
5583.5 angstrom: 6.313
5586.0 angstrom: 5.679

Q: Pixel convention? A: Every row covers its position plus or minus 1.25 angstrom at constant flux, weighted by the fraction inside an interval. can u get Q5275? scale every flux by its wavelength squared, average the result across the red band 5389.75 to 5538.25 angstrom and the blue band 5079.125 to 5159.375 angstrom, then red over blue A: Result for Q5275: 1.37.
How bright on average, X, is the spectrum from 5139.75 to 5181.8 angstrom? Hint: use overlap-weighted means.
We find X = 4.41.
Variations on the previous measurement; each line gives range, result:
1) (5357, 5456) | 6.17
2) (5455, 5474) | 6.35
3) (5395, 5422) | 5.99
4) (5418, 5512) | 6.3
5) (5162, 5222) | 4.54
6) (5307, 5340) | 6.18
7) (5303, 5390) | 6.27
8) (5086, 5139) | 5.27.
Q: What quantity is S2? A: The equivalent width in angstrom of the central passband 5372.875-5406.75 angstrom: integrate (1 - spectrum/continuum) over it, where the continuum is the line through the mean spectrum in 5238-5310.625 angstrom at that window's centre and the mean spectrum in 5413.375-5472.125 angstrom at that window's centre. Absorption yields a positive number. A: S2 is 0.3 angstrom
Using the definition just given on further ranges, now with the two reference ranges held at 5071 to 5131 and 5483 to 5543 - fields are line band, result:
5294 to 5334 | -2.0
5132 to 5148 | 1.0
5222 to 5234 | 0.1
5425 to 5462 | 0.1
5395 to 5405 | 0.5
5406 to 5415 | 0.3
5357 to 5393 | -1.6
